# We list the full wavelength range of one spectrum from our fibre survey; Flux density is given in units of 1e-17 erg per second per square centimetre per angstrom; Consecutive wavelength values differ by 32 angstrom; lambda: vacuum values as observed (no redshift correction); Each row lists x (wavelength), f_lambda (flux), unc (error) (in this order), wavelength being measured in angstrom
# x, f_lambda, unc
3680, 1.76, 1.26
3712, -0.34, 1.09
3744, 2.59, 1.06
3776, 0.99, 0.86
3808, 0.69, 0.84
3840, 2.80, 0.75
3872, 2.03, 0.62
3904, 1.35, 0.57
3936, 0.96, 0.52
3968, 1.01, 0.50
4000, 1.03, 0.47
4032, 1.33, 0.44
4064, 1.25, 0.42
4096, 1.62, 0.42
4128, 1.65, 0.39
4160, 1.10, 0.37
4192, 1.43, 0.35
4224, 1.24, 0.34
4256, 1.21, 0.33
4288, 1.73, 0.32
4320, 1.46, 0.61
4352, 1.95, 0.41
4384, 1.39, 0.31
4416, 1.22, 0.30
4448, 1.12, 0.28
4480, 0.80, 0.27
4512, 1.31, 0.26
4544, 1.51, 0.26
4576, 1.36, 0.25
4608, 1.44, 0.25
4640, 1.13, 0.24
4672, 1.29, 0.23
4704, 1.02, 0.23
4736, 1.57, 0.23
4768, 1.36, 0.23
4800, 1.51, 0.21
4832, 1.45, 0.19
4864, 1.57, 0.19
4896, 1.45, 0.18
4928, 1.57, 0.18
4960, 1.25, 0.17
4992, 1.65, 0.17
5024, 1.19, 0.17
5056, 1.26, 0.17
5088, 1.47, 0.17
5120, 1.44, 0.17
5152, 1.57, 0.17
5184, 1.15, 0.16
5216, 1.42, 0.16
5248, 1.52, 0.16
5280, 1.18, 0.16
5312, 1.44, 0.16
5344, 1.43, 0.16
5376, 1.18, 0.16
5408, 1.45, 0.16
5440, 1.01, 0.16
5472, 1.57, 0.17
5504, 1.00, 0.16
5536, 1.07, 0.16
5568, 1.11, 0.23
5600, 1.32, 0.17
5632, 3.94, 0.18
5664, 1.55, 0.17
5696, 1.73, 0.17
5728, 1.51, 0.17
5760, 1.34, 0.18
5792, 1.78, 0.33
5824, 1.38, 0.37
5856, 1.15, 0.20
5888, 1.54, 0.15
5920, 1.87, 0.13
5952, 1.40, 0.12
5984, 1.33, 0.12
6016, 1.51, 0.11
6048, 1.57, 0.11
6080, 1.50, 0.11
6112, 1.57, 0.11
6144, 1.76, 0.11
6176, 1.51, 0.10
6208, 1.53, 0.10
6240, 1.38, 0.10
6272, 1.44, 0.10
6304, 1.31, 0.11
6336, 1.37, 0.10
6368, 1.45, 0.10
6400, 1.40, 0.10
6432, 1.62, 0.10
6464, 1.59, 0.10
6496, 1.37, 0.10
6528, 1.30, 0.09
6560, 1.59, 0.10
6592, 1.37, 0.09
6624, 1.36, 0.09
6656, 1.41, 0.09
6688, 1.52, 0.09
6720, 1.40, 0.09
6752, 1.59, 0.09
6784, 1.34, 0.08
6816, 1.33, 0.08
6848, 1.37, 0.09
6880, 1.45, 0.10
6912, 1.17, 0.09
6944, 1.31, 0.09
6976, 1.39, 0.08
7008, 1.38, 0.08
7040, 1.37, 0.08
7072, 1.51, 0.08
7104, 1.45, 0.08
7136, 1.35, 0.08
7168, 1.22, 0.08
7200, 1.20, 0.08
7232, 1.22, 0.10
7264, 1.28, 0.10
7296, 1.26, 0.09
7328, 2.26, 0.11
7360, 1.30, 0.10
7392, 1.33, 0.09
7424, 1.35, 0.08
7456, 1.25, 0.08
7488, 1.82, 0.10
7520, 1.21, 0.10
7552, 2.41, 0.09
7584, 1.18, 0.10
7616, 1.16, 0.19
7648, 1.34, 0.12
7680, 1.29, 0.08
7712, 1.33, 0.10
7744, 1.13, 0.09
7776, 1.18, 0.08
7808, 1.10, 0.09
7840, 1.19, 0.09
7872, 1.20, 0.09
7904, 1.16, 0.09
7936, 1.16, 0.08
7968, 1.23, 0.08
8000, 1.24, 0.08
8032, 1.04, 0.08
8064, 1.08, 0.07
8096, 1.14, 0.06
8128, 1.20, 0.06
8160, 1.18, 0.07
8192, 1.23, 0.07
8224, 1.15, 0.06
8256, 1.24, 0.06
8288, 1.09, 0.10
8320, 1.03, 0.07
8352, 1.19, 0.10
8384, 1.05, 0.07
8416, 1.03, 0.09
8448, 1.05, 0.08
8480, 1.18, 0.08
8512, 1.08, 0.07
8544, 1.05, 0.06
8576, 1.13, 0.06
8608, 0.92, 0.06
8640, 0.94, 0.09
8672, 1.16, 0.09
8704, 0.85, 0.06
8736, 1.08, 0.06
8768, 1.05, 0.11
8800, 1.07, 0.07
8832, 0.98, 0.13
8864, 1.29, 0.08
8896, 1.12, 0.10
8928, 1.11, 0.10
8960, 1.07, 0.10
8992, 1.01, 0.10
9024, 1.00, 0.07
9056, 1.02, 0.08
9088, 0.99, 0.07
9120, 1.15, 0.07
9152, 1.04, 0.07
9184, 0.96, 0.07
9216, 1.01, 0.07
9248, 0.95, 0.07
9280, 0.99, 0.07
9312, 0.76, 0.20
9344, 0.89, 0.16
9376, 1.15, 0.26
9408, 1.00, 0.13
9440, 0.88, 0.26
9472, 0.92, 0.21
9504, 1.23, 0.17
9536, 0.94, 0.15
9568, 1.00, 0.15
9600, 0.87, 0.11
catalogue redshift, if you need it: 0.509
